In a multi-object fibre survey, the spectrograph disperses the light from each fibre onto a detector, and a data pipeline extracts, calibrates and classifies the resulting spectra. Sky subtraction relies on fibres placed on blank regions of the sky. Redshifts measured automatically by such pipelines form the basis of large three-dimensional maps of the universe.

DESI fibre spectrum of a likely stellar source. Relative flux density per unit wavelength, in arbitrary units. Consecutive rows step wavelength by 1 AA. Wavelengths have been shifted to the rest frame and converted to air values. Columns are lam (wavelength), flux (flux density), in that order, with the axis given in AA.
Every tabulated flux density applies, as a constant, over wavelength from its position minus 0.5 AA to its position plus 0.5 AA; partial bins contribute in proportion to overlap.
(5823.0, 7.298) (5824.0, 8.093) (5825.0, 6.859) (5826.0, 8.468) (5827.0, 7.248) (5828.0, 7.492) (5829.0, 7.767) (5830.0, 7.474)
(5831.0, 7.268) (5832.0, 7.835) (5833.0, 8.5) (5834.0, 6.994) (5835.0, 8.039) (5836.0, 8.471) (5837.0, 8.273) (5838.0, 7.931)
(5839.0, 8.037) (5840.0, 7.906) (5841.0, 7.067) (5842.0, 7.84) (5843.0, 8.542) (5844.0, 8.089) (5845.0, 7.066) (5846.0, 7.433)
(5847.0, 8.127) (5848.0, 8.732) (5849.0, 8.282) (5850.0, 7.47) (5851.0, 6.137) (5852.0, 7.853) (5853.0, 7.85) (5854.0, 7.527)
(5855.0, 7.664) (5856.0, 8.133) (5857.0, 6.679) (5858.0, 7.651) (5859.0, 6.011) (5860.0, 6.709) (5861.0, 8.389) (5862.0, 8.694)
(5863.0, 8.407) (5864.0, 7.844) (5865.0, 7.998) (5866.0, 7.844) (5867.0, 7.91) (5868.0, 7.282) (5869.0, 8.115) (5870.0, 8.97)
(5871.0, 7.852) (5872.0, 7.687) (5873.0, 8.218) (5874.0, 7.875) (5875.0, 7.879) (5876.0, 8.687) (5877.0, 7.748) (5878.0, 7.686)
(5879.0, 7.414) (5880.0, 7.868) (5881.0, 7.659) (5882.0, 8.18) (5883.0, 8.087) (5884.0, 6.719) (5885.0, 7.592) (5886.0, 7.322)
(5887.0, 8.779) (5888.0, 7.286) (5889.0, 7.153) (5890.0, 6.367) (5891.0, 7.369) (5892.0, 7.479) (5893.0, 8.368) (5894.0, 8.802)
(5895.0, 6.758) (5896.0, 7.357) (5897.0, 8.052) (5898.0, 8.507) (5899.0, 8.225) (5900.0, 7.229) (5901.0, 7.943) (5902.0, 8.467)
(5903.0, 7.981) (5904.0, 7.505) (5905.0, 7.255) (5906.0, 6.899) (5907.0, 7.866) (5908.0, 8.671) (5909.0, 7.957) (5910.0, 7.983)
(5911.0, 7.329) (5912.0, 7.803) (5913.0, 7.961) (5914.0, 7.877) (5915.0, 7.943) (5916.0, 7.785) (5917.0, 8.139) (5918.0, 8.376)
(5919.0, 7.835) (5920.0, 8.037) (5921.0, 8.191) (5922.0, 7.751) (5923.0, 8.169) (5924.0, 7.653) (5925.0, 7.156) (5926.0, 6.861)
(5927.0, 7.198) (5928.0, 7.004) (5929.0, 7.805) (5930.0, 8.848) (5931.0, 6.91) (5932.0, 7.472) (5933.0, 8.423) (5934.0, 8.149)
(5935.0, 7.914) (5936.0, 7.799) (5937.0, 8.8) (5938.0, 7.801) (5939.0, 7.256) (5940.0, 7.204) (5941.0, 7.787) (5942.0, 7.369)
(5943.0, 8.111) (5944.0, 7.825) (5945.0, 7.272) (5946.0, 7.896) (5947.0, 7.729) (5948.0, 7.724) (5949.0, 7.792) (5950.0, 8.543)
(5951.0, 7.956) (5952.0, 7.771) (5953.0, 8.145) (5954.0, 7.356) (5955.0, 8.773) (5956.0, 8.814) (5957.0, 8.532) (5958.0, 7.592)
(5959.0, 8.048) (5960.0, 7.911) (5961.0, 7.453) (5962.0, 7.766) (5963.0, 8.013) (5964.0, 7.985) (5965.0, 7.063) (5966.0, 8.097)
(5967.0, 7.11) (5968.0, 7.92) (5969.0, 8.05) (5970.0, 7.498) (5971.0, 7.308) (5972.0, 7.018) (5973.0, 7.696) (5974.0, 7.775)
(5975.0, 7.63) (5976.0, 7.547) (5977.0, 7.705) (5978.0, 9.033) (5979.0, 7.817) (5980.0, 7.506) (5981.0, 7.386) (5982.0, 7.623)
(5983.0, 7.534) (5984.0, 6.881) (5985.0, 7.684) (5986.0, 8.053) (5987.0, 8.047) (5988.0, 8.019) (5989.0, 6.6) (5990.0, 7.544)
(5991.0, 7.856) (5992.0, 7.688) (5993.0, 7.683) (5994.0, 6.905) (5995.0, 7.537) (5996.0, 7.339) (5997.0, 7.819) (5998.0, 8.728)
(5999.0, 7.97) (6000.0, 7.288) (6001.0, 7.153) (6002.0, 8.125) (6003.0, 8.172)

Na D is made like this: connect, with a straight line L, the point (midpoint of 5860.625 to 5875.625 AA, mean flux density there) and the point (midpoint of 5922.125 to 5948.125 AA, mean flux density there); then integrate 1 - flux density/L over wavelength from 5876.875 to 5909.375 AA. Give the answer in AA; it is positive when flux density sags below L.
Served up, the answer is 0.9 AA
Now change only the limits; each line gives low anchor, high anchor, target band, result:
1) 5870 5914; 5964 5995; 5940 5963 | -0.7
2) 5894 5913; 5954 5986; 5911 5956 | -0.3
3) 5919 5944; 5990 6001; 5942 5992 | -0.5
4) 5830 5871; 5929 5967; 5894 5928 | 0.3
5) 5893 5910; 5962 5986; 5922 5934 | 0.3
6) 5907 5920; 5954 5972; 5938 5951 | 0.3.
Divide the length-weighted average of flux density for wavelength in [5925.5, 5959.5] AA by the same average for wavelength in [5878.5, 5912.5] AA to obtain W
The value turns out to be 1.02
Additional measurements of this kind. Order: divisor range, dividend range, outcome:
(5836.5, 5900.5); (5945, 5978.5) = 1.01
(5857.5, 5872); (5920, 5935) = 0.98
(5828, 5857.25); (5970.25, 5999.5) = 0.99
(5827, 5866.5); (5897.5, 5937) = 1.01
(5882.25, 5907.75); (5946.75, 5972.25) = 1.02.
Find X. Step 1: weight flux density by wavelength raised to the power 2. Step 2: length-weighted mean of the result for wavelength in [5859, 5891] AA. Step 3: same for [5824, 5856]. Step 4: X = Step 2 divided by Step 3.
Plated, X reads 1.01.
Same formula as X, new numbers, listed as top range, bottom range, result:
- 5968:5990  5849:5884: 1.02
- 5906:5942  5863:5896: 1.02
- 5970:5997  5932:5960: 0.97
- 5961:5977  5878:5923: 1.00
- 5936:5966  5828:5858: 1.05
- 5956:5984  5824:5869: 1.04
